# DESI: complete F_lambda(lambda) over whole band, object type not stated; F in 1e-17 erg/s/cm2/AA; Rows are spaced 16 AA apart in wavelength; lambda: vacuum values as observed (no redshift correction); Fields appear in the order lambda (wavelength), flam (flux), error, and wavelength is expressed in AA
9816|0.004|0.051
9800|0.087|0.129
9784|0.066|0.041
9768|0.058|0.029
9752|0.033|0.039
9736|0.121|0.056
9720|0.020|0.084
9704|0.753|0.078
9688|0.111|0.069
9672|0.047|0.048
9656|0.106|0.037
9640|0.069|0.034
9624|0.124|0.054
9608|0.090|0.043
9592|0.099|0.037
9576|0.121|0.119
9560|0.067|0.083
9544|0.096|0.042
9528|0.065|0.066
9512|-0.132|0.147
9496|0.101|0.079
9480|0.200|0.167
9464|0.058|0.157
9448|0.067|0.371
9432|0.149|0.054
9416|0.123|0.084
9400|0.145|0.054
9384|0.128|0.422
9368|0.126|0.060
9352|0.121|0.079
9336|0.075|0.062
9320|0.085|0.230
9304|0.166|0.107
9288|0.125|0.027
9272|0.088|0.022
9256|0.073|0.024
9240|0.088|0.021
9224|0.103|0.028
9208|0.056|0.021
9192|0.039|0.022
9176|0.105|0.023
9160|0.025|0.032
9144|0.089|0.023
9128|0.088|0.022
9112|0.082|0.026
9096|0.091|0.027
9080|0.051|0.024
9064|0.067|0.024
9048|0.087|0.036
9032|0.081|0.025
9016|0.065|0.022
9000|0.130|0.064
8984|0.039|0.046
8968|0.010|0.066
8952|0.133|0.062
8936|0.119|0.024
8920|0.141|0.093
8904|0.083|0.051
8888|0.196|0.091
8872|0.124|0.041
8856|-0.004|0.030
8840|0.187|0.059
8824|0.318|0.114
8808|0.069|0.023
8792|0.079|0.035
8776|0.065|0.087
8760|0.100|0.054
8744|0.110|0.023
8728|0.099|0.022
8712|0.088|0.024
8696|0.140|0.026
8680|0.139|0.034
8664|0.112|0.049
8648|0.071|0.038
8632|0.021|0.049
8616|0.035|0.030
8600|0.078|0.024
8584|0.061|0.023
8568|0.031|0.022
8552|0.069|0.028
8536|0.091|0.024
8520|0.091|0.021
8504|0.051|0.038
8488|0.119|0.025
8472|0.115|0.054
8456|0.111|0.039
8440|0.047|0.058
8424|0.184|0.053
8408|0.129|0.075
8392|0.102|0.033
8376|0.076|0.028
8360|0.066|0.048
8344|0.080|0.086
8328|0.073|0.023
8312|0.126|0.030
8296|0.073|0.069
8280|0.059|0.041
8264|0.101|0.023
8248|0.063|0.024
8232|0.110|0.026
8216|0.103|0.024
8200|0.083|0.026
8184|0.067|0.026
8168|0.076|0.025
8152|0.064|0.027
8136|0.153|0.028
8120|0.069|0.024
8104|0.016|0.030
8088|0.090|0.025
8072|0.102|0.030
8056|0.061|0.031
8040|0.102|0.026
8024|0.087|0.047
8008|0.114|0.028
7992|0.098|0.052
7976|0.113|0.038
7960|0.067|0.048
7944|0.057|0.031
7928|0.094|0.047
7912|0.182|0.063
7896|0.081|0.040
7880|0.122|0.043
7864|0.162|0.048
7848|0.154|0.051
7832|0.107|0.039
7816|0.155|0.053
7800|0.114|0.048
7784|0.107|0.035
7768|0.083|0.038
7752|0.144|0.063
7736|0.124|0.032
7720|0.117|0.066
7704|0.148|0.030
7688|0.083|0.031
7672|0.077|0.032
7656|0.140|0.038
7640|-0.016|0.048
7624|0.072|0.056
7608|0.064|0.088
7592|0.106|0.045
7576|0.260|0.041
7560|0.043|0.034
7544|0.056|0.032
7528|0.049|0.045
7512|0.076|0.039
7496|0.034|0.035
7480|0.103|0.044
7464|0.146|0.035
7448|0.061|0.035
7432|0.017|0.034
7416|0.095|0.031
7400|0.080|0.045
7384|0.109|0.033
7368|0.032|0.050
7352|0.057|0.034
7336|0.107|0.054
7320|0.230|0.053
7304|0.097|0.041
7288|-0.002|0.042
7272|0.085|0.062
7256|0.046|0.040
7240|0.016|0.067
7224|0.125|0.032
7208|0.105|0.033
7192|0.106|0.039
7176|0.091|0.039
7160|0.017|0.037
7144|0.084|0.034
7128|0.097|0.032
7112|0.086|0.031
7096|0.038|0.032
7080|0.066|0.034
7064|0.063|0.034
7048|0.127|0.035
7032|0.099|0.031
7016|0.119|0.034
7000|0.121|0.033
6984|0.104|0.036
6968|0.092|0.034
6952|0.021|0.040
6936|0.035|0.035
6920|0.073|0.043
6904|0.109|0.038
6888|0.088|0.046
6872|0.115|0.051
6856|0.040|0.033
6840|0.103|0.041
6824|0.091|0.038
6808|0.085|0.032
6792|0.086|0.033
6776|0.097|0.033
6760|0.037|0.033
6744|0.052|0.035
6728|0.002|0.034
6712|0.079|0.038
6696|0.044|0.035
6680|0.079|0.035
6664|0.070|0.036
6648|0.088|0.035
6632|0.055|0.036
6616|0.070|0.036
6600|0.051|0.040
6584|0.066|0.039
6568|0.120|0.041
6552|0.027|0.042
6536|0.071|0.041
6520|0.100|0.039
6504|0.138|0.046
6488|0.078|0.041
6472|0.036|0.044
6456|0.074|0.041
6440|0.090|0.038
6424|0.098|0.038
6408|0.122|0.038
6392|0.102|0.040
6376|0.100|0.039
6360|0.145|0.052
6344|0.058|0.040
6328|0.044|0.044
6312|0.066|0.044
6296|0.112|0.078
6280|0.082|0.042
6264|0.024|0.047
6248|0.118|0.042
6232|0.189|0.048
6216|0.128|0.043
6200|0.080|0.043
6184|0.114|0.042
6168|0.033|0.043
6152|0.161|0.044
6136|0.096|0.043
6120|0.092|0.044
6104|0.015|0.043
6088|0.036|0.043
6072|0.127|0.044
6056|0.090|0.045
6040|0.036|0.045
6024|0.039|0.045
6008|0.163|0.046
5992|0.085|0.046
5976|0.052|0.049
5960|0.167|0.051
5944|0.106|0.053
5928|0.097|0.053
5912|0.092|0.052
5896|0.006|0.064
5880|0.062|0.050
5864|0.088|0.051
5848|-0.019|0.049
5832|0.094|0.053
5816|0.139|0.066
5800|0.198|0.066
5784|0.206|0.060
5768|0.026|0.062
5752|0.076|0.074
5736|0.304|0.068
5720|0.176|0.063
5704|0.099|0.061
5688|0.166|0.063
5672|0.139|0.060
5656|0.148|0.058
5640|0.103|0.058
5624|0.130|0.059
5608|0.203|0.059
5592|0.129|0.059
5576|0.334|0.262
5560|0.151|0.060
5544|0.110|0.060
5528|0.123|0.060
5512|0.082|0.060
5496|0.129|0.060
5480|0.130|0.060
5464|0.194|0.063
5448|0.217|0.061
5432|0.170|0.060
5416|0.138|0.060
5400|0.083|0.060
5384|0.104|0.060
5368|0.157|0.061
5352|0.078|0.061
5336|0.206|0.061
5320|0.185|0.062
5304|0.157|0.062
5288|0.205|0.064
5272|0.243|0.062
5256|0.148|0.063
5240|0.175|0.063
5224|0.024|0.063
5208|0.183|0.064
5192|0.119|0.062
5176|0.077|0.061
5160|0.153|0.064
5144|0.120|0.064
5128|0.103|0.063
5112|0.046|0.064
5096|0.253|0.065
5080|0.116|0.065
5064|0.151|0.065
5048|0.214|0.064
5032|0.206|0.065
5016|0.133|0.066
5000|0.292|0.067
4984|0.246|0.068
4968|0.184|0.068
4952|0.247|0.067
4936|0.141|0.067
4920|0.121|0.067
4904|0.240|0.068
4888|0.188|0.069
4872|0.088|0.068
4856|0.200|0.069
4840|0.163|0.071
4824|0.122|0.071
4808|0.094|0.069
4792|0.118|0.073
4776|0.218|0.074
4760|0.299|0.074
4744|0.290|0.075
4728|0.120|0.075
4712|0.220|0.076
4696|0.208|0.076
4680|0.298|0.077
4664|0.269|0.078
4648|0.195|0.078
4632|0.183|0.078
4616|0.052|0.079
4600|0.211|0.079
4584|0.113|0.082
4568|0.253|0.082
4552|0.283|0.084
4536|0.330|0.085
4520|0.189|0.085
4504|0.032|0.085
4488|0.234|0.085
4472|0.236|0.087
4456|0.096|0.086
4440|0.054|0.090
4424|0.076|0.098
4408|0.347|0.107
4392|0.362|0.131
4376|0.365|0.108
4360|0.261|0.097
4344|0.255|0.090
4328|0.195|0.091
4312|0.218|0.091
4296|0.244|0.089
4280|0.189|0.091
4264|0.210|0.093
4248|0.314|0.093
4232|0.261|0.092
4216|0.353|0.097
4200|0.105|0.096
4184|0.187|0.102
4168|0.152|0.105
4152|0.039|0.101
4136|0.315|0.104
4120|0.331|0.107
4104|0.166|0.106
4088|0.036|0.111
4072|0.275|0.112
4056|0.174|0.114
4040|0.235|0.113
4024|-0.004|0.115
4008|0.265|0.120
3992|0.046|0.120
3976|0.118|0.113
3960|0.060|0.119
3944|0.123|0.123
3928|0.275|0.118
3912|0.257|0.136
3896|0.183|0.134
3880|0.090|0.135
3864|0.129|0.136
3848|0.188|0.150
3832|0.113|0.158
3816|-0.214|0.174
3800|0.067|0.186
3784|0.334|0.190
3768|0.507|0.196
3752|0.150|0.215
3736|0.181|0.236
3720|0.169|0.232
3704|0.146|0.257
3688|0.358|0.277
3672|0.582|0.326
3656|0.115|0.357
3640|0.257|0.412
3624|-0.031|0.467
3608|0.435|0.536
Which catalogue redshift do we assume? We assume 1.603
